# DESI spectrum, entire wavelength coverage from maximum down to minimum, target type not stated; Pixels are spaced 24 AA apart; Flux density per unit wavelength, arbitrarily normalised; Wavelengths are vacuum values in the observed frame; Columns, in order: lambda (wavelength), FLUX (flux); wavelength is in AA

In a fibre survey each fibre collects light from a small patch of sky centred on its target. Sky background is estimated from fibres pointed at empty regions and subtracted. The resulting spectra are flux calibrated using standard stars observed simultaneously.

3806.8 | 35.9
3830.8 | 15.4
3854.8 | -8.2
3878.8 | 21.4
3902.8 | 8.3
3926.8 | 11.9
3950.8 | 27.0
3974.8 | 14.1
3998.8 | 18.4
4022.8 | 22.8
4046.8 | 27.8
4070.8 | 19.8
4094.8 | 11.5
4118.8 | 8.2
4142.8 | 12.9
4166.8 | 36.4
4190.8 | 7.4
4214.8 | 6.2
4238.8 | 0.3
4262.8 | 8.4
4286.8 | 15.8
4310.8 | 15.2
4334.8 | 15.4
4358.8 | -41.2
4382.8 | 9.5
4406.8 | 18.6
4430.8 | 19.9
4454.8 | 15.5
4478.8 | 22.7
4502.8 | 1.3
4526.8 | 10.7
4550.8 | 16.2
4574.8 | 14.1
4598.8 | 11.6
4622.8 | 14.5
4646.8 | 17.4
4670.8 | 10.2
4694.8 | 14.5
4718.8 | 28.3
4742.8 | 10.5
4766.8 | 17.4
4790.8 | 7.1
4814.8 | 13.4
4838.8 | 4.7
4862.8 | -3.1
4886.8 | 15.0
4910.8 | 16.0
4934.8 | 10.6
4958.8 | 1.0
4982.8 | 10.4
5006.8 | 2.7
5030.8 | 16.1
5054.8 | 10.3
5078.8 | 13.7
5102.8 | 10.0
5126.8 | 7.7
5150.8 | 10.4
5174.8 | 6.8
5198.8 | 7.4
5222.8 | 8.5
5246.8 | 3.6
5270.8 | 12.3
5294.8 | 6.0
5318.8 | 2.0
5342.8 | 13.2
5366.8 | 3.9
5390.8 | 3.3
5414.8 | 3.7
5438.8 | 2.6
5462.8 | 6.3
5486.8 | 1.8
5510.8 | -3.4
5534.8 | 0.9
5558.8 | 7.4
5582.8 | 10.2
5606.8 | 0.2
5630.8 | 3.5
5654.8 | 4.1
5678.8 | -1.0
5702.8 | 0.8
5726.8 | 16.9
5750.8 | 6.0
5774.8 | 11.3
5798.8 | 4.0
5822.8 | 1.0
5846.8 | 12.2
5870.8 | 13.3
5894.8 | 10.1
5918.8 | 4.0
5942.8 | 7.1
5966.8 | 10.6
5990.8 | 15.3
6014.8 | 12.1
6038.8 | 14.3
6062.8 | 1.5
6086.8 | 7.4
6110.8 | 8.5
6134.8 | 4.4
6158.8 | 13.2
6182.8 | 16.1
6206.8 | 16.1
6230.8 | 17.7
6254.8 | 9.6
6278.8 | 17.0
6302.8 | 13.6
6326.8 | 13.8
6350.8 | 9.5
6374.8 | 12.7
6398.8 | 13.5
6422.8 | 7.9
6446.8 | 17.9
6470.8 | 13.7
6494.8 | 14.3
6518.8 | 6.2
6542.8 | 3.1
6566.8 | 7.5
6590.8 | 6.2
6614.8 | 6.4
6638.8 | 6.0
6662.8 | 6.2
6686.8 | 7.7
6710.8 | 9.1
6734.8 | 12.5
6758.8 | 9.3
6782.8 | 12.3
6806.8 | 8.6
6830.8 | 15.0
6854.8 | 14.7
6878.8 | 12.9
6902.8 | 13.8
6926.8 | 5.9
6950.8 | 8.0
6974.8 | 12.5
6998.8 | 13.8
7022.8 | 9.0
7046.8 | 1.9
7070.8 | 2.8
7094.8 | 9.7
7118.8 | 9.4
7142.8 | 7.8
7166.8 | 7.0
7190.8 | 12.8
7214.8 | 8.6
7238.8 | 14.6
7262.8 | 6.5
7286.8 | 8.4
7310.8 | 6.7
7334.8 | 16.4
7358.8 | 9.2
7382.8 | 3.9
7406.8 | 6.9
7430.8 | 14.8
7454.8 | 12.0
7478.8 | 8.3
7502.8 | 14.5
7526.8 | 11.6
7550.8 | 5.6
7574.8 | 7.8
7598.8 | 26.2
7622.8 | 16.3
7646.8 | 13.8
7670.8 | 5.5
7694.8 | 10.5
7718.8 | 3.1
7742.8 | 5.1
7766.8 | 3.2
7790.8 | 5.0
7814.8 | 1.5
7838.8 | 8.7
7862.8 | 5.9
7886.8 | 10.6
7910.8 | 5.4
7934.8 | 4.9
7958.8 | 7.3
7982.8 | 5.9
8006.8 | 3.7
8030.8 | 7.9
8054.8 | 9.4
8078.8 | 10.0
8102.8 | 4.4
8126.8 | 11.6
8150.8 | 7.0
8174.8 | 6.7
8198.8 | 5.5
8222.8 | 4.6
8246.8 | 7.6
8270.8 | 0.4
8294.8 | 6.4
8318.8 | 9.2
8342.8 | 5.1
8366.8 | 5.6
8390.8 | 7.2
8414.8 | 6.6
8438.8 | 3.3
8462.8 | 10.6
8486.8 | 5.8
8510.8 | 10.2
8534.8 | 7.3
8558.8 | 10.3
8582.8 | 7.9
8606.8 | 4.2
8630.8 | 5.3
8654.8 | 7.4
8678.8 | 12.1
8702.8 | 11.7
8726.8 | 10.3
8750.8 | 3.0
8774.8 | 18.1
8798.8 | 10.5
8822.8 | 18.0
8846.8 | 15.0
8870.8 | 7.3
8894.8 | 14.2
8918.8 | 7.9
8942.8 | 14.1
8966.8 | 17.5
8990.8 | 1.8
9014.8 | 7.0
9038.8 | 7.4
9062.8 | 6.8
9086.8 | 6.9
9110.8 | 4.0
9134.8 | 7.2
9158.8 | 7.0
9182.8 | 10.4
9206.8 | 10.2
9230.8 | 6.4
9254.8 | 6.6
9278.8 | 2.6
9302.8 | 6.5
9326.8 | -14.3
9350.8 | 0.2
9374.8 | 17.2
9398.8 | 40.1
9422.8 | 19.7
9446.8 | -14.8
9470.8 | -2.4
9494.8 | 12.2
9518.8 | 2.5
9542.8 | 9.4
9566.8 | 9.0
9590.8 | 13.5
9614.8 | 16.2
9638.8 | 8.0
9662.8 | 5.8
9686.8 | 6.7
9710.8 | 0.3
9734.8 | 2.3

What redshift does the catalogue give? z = 1.52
